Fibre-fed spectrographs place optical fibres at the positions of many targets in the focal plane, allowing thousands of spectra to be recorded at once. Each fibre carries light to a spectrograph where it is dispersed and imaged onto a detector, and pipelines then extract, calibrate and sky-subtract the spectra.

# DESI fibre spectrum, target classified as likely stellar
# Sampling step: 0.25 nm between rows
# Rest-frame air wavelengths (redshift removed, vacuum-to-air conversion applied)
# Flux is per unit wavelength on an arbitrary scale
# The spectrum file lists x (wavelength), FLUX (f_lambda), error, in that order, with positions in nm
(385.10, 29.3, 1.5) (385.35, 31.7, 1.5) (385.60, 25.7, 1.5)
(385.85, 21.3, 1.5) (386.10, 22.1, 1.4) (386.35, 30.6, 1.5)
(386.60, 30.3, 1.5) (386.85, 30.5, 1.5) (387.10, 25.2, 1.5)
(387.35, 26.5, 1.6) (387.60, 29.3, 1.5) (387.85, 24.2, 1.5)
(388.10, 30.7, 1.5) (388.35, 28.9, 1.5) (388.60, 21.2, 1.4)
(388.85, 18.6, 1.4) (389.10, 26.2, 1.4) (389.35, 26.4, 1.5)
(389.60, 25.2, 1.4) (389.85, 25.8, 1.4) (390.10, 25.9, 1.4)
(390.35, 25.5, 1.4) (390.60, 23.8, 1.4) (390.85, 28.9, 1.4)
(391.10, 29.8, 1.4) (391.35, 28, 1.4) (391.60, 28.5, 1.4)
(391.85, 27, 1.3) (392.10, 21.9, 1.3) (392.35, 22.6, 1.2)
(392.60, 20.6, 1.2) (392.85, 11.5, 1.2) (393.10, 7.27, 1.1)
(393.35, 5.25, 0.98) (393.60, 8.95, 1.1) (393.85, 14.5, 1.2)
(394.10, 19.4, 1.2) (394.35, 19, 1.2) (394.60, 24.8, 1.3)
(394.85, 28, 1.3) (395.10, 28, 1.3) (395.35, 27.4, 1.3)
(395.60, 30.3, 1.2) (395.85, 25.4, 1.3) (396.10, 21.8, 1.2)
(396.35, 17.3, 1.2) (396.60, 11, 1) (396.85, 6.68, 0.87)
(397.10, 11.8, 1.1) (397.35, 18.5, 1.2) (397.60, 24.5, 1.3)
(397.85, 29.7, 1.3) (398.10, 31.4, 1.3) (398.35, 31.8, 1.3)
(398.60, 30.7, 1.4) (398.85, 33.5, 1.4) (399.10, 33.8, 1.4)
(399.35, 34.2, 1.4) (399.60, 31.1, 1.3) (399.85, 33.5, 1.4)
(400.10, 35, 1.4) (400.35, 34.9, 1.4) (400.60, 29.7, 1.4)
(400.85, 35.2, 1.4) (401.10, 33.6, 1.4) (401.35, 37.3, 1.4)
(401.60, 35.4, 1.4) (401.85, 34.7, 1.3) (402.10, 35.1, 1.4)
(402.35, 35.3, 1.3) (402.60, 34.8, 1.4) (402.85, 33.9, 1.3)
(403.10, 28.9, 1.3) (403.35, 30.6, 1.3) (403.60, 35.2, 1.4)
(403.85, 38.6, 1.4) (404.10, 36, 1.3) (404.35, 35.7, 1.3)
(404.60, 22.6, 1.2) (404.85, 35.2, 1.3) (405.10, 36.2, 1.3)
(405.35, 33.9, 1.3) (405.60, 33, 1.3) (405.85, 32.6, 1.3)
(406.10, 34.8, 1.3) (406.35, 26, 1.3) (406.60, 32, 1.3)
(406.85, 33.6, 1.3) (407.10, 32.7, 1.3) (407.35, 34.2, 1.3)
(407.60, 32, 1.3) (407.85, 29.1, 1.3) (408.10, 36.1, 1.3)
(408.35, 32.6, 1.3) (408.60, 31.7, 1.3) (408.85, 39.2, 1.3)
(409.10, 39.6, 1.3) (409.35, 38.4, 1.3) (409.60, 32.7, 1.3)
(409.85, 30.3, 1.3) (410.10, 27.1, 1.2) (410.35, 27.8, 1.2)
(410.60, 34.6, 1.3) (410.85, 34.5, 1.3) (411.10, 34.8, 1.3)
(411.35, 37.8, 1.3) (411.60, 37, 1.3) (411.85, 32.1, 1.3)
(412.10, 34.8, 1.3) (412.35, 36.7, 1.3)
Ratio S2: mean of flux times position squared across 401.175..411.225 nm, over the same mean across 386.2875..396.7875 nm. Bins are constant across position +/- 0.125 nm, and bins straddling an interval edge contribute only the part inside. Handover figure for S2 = 1.55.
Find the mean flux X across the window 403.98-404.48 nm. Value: 35.7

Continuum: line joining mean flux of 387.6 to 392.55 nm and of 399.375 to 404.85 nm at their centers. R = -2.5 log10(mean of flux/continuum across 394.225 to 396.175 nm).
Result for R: 0.14 mag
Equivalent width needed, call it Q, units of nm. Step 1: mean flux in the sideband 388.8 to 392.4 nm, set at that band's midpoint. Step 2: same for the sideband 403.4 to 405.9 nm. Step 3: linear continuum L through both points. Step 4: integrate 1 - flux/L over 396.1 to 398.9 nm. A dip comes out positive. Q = 0.73 nm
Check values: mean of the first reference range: 25.8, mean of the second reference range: 33.8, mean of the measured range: 22.1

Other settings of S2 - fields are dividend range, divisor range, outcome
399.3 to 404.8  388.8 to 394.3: 1.66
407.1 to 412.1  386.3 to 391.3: 1.41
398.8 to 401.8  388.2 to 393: 1.46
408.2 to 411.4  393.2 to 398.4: 1.77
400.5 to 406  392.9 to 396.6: 1.82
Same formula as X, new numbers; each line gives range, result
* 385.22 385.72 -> 28.7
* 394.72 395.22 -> 28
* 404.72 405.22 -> 35.6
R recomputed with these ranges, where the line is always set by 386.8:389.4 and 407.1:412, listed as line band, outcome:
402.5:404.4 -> -0.09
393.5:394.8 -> 0.48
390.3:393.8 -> 0.31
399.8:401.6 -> -0.12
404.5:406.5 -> 0.01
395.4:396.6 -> 0.26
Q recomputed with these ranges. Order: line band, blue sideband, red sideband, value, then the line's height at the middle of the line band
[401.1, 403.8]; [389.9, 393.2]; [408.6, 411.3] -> -0.42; 29.6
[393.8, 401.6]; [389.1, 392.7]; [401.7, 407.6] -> 0.74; 29.5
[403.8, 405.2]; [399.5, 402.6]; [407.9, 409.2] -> 0.04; 34.8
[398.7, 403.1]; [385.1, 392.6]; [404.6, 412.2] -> -0.49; 30.6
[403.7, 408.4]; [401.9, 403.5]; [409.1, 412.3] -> 0.06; 33.5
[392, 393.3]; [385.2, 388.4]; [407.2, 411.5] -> 0.58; 29.1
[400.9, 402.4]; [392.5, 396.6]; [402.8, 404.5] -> -0.22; 30.7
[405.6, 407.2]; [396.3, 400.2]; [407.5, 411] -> -0.03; 31.4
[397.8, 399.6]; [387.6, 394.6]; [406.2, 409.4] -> -0.32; 27.4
